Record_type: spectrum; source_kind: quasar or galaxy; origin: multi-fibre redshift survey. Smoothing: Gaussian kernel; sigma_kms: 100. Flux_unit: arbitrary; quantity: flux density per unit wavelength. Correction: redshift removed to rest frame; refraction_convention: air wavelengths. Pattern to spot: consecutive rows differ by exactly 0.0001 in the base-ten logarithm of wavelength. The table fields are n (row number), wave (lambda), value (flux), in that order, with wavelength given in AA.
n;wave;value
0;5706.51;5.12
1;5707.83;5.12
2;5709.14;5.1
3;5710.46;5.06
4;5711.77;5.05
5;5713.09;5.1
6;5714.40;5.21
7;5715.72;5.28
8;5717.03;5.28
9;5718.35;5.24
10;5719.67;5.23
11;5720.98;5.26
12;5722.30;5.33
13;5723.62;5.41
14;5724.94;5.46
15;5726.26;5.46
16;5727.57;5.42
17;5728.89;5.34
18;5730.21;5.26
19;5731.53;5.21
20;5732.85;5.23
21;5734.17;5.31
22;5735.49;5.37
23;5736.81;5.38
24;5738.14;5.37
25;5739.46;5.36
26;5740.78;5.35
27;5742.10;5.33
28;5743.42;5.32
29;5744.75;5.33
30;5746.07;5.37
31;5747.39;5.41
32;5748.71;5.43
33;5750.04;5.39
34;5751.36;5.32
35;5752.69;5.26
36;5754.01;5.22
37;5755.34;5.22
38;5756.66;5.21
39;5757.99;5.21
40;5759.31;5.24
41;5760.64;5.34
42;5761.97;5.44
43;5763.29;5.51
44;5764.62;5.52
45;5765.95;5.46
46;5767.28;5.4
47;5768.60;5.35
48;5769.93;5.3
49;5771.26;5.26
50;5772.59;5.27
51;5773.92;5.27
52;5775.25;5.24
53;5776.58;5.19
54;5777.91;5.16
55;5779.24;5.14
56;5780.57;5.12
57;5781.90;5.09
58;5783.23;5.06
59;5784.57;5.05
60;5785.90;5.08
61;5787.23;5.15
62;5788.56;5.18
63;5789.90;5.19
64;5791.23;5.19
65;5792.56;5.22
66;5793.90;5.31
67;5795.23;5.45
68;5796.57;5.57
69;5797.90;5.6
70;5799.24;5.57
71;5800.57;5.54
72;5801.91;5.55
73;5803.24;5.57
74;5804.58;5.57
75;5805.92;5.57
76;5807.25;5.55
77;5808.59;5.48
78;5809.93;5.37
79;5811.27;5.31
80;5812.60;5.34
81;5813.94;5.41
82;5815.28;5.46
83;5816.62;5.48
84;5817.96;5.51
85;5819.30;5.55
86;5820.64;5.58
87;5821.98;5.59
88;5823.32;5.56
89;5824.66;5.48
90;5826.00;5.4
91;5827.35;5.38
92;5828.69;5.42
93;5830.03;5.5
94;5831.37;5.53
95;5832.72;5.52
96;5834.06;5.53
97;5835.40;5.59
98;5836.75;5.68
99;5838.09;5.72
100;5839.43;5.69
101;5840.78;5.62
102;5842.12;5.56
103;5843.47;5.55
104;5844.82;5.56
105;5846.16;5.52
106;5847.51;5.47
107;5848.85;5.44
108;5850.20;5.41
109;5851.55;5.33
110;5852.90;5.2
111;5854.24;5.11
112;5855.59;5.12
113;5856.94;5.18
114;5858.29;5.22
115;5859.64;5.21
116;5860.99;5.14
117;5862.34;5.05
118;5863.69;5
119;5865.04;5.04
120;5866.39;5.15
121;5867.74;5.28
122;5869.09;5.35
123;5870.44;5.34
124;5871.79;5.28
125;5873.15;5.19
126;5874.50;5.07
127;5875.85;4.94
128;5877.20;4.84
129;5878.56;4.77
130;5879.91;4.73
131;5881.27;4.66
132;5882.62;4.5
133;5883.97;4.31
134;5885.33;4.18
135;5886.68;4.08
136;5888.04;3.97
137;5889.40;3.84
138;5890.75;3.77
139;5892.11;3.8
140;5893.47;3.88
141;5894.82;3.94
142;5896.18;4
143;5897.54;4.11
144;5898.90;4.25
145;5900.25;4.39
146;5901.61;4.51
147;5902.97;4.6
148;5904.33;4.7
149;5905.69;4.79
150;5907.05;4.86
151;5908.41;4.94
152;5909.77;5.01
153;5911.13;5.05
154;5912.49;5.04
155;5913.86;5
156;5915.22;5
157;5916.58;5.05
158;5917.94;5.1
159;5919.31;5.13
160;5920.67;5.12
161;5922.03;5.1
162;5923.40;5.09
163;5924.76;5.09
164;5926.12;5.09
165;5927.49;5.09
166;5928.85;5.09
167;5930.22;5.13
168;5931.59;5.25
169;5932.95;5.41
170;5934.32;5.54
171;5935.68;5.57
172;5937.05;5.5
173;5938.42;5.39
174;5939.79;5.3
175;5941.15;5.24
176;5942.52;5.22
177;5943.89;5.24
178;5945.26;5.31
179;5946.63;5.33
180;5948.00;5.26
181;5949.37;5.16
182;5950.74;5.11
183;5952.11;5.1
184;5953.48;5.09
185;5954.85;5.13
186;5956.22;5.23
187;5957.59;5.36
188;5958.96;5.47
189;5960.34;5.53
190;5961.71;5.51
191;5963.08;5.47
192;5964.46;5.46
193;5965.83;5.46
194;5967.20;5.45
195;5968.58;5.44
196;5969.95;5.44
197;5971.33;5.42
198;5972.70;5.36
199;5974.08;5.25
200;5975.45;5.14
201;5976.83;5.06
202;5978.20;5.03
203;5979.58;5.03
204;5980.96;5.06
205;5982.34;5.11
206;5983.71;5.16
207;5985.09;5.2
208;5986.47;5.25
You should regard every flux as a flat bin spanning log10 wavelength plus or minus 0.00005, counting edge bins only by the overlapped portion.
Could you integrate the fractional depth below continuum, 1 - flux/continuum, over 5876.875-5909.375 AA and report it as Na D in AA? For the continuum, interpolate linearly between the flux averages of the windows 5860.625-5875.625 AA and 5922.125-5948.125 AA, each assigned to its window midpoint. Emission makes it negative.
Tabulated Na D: 5.32 AA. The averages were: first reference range 5.17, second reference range 5.27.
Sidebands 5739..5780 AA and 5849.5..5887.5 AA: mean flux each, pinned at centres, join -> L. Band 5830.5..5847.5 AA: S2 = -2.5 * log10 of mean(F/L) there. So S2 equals -0.10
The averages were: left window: 5.32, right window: 4.98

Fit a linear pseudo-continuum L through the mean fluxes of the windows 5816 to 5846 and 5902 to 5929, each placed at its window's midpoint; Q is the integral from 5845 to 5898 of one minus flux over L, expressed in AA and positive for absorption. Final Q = 4.7 AA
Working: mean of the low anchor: 5.55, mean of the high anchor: 4.99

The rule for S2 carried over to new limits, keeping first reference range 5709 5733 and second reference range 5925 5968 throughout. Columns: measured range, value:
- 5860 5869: 0.03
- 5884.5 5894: 0.32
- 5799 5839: -0.05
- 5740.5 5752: -0.02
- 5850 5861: 0.02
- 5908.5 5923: 0.05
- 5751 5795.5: 0.00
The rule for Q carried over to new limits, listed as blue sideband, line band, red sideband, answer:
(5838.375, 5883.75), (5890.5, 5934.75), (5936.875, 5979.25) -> 3.9 AA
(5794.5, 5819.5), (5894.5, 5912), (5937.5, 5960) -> 2.5 AA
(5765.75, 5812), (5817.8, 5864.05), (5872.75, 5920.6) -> -4.3 AA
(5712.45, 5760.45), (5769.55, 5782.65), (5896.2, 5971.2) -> 0.2 AA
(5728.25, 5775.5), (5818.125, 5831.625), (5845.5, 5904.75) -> -1.4 AA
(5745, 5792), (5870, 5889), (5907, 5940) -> 1.9 AA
